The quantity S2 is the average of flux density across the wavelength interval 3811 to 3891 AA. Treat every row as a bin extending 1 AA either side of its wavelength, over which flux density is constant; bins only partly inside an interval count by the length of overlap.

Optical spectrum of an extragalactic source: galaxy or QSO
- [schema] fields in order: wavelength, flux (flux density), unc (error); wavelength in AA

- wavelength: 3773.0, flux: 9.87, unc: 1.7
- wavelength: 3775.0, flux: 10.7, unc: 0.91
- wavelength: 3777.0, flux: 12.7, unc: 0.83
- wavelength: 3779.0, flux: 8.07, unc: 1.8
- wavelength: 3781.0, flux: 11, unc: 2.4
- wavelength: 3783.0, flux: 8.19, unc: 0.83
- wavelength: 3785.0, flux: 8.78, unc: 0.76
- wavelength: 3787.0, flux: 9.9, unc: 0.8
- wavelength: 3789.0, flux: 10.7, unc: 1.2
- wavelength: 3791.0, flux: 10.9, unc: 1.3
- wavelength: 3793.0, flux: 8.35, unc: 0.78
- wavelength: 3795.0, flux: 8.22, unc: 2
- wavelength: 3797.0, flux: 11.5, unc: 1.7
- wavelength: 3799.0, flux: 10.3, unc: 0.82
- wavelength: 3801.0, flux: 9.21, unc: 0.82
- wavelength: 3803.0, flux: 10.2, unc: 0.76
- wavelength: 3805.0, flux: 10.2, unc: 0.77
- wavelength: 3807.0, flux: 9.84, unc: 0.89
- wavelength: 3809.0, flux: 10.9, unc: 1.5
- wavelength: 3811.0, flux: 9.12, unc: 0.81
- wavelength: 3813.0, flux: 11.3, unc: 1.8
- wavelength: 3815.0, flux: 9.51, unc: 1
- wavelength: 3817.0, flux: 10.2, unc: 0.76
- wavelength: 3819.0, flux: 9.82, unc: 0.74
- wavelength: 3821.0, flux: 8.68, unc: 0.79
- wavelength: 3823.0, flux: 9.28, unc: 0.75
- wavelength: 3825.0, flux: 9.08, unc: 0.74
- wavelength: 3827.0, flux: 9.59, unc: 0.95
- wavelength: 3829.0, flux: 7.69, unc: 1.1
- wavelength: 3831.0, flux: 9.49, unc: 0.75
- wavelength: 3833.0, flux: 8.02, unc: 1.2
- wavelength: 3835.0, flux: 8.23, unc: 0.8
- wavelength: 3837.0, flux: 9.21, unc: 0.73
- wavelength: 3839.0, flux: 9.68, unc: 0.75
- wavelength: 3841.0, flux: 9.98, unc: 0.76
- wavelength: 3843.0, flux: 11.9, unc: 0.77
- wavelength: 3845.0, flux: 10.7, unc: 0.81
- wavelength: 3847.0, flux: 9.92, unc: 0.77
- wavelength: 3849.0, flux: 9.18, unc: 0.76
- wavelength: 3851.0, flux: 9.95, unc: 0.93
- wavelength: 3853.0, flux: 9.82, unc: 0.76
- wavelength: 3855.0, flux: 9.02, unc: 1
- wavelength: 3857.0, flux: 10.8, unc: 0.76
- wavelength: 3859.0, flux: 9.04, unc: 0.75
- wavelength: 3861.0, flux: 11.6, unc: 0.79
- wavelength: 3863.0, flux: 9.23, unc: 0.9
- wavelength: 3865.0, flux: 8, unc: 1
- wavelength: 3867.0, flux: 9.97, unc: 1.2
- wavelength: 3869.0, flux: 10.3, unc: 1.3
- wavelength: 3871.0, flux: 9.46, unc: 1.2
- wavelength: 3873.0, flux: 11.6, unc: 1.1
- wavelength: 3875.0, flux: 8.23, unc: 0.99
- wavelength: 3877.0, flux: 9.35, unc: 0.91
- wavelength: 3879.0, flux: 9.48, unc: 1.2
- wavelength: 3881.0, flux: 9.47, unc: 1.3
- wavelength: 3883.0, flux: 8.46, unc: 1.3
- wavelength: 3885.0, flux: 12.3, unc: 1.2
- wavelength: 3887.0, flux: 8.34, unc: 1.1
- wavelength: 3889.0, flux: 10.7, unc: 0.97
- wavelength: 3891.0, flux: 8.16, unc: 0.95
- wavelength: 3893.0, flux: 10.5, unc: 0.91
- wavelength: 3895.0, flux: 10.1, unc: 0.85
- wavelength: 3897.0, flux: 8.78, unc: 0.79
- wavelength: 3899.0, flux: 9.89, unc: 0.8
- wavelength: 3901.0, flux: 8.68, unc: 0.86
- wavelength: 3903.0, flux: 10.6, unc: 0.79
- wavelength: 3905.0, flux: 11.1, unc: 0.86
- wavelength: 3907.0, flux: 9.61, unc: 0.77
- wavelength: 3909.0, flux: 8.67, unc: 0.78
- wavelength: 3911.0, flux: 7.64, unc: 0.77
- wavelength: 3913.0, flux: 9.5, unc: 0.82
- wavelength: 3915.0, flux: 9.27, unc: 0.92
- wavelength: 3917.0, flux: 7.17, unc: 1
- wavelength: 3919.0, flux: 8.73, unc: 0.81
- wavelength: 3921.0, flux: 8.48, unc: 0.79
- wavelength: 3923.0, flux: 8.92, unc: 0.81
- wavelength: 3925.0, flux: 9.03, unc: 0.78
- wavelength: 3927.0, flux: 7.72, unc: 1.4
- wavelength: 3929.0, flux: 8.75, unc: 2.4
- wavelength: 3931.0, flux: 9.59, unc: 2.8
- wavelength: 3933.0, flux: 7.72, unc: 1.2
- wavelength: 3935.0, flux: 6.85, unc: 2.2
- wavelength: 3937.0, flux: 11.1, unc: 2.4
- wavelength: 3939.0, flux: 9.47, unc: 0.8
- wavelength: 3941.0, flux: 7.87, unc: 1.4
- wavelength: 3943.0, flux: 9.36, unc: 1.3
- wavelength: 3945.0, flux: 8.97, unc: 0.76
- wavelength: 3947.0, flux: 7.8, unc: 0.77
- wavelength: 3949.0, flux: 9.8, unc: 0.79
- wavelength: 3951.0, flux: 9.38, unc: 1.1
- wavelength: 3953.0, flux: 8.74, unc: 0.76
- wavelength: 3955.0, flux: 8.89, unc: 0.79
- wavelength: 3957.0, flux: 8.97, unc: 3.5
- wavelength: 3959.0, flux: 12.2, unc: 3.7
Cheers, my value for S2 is 9.63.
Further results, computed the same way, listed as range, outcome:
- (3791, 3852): 9.66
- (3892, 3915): 9.54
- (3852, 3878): 9.72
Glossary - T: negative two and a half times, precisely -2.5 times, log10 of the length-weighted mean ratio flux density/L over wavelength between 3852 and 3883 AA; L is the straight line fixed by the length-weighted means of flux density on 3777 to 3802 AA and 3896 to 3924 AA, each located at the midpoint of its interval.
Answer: -0.040 mag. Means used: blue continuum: 9.72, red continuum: 9.07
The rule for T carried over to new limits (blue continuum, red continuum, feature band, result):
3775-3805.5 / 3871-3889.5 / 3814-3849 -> 0.04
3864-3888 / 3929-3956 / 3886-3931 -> 0.01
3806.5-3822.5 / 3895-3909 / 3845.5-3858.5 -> 0.00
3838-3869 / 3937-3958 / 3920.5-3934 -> 0.08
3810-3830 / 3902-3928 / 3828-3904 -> -0.05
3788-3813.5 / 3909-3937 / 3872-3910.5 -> -0.09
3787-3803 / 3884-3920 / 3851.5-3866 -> 0.00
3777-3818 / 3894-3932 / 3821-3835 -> 0.10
